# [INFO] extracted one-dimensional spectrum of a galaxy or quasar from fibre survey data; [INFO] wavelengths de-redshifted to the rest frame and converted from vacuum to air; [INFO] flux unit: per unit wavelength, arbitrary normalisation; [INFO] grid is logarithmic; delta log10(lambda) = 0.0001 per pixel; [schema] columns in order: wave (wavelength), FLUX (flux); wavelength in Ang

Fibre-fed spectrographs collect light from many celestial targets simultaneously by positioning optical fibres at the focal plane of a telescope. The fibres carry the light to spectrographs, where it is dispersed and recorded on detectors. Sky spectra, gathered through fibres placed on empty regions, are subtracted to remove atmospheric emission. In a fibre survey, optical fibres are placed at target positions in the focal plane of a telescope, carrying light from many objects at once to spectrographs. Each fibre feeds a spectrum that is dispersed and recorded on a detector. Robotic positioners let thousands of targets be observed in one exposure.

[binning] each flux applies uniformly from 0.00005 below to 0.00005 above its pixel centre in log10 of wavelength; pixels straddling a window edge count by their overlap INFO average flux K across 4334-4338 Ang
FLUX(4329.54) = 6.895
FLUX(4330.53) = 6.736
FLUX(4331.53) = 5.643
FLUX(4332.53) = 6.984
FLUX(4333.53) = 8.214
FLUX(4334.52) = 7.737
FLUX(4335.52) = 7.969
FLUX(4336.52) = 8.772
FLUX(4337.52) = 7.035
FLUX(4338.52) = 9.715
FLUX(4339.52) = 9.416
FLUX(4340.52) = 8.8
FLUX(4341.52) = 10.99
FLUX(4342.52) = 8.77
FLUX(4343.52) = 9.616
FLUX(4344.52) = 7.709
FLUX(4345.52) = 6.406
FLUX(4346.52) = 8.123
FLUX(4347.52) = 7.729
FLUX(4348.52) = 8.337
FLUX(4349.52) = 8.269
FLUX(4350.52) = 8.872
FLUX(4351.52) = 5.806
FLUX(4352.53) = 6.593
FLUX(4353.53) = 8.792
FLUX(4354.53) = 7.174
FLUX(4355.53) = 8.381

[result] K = 7.89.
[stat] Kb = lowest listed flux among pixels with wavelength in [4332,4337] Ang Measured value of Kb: 6.984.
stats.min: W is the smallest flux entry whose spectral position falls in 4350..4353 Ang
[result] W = 5.806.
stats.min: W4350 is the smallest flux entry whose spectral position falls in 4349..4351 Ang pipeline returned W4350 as 8.269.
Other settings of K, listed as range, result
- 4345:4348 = 7.42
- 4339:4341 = 9.11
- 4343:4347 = 7.97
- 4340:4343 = 9.52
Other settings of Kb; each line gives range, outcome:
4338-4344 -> 8.77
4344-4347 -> 6.406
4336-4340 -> 7.035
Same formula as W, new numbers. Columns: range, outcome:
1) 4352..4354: 6.593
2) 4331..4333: 5.643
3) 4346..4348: 7.729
